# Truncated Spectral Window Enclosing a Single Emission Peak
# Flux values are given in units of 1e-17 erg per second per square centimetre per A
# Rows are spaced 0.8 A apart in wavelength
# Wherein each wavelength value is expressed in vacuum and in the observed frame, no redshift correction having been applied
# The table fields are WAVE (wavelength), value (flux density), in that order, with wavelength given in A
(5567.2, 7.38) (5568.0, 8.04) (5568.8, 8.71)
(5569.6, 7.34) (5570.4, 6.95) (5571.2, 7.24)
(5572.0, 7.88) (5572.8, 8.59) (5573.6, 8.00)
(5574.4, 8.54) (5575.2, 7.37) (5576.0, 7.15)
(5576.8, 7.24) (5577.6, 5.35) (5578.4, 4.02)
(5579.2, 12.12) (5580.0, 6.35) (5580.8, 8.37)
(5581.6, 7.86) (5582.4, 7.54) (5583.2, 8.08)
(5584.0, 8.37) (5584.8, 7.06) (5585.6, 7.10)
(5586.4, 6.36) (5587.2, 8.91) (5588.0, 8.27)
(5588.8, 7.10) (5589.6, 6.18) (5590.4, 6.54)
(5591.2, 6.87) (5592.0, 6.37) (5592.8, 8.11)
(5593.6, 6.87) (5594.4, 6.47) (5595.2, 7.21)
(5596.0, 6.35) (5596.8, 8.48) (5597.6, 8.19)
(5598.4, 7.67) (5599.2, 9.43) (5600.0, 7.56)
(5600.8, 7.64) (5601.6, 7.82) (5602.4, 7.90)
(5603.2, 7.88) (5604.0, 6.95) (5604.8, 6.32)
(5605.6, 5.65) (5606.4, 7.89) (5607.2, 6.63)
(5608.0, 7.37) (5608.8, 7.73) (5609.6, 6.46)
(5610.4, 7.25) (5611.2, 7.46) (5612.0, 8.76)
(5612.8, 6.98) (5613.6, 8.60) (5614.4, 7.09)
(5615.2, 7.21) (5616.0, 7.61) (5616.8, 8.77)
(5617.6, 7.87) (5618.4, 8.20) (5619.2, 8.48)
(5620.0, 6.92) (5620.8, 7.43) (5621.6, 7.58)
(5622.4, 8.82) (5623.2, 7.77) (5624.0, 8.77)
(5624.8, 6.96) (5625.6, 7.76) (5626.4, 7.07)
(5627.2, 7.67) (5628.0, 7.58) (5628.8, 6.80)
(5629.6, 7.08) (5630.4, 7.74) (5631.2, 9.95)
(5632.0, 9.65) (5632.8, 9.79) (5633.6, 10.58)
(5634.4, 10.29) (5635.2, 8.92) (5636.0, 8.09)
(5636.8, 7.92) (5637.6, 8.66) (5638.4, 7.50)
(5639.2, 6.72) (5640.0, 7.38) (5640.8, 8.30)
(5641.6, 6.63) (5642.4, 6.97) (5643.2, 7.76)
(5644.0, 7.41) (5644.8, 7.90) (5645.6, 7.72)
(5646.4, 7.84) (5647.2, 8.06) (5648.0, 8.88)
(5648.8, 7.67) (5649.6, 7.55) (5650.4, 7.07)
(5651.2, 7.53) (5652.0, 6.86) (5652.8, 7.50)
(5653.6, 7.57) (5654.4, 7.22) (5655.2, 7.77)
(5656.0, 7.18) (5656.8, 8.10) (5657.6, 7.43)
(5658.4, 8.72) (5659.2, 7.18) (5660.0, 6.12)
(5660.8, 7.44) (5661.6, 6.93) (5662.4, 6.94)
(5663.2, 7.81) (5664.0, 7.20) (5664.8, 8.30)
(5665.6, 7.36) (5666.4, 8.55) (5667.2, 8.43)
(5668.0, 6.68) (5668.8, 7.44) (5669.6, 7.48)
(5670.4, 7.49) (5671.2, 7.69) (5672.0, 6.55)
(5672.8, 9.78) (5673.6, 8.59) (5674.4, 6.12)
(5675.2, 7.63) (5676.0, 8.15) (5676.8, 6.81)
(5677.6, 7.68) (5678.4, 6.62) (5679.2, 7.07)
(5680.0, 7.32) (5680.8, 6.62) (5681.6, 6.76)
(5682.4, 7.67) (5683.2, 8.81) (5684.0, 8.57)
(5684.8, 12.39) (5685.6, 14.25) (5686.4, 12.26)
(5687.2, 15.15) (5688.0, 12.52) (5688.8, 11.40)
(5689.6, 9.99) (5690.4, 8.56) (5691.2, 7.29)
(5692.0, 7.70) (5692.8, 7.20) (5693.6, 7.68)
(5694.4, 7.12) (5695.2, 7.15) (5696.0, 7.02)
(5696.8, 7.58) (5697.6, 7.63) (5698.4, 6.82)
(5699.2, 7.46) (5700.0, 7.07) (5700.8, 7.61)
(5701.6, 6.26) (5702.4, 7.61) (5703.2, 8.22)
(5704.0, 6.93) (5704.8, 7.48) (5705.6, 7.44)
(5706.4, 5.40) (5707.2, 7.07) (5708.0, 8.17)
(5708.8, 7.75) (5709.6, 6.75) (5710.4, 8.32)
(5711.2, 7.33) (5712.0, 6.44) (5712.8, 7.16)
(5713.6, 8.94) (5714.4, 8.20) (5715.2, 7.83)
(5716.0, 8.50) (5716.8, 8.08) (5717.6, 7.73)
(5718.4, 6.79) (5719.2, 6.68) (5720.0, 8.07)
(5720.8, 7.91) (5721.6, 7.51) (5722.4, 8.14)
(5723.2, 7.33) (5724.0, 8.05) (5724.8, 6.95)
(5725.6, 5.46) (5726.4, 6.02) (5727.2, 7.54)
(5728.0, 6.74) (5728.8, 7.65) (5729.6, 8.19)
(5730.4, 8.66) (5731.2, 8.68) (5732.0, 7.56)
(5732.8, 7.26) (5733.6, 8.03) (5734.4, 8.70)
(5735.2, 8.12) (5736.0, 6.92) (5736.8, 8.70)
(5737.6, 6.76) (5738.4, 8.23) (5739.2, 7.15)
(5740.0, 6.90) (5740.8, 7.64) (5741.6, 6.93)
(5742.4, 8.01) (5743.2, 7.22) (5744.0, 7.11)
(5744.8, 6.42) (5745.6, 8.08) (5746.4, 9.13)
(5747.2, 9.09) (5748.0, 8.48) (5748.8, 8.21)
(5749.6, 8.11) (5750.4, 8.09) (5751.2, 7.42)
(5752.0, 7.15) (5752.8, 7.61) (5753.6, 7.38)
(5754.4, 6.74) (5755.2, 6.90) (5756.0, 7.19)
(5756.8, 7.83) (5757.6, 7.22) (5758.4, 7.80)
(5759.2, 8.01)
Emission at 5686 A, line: [O III] 5007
